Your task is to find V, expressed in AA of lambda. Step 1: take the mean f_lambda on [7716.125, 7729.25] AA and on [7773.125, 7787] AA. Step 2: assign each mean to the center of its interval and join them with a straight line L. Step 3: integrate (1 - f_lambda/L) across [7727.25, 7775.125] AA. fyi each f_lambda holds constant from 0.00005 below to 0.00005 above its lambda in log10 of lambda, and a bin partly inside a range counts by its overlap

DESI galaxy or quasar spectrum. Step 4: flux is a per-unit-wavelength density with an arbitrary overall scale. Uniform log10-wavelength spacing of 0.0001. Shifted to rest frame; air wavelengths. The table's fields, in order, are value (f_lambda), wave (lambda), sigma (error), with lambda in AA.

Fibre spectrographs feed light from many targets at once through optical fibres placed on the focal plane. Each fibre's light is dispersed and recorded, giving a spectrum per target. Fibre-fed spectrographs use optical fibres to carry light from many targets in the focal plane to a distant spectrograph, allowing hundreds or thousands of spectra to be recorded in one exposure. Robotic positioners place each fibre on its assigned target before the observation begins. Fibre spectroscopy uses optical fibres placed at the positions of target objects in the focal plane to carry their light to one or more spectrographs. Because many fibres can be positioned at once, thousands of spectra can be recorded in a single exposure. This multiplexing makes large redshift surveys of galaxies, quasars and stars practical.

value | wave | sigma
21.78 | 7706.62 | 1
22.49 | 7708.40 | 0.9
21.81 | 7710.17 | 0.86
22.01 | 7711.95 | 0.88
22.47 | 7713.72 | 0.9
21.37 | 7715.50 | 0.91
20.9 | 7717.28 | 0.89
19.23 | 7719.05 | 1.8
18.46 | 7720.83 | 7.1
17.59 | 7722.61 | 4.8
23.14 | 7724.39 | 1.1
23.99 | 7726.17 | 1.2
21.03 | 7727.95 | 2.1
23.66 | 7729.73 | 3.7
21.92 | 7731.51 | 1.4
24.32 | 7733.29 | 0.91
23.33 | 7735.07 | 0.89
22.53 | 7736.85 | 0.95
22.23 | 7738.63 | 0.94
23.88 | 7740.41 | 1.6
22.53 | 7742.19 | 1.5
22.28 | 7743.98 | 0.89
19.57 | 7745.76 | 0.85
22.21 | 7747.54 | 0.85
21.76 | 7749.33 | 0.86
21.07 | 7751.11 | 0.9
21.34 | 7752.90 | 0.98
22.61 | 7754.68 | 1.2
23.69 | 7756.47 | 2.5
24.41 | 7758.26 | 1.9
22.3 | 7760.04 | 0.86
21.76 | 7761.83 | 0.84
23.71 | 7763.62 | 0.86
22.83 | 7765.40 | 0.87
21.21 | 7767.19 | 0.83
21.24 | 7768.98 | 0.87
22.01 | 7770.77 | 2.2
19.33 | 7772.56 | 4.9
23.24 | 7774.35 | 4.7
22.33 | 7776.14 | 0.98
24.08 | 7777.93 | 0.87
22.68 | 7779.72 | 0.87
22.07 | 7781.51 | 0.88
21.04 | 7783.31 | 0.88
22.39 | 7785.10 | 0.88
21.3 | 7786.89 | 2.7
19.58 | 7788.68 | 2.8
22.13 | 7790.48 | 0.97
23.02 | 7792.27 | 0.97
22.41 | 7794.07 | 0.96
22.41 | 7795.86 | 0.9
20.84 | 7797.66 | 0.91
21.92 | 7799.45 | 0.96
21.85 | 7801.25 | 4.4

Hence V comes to -1.7 AA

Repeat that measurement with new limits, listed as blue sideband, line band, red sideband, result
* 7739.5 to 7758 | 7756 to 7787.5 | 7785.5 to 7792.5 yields -0.8 AA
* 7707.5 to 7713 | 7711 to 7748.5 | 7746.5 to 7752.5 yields 0.0 AA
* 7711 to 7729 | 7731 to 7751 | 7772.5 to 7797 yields -0.9 AA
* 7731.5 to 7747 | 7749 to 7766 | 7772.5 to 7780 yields 0.0 AA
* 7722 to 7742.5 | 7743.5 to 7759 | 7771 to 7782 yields 0.3 AA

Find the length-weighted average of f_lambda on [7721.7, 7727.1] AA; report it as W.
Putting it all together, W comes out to 21.5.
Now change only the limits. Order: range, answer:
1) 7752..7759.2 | 23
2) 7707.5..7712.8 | 22.1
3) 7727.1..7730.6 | 22.4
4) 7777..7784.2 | 22.5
